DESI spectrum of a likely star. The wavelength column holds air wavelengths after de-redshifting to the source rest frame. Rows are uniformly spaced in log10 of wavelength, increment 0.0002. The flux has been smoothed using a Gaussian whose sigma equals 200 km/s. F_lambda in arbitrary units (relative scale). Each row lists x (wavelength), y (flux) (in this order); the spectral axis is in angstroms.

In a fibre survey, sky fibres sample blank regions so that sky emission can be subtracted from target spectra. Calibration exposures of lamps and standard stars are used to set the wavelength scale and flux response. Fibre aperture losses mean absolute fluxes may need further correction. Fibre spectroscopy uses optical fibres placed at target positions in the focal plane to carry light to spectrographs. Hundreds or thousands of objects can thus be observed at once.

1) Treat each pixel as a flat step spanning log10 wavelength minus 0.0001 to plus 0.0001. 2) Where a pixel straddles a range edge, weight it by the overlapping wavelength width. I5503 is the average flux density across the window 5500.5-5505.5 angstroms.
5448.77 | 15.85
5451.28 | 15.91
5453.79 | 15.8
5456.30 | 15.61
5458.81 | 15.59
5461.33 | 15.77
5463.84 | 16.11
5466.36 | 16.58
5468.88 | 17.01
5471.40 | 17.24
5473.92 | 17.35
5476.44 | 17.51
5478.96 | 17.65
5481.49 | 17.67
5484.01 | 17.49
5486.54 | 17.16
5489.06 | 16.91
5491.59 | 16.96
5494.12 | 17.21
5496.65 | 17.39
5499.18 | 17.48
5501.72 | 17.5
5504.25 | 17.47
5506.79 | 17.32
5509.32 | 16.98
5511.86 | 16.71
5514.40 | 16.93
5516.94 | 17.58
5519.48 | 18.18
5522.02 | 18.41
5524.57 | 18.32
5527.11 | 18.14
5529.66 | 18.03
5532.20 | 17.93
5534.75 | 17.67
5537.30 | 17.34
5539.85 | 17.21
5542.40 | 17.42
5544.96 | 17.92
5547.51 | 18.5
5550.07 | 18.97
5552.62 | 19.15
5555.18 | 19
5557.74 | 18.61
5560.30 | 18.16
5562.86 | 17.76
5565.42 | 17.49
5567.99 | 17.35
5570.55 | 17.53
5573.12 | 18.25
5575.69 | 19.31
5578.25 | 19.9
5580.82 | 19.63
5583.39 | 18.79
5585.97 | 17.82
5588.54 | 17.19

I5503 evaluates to 17.5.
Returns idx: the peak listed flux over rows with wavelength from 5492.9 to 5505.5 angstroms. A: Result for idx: 17.5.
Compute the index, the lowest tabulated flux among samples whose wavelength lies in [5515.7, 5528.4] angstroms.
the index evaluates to 17.58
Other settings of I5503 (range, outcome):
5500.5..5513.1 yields 17.2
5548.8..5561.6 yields 18.8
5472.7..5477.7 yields 17.4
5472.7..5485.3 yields 17.5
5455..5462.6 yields 15.7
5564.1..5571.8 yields 17.5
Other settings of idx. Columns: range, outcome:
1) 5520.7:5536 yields 18.41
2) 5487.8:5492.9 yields 16.96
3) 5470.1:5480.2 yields 17.65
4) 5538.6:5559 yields 19.15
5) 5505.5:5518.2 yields 17.58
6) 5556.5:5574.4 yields 18.61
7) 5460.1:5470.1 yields 17.01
